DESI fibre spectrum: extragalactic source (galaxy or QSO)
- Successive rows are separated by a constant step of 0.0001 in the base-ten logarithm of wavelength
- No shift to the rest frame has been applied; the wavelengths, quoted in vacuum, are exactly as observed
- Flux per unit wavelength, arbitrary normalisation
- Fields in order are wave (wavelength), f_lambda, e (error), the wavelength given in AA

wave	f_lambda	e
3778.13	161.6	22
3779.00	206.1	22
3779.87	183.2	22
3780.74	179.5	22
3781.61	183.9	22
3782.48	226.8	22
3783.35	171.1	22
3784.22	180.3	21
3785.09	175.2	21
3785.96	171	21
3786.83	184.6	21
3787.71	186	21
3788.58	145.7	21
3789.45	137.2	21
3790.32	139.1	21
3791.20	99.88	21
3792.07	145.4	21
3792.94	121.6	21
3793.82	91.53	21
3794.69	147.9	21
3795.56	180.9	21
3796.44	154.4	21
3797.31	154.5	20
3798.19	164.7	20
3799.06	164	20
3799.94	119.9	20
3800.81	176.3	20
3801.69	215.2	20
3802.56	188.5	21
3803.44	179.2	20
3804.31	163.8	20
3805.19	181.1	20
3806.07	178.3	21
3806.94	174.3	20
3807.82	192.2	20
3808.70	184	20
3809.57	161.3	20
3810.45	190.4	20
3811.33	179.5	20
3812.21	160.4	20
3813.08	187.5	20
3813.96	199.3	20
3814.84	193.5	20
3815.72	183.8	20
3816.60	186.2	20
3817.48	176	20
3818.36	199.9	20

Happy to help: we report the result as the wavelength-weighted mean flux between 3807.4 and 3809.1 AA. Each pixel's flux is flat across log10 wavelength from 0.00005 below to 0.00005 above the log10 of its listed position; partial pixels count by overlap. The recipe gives 188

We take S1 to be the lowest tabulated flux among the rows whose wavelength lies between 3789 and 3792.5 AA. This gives 99.88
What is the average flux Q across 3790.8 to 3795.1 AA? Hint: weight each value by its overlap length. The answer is 121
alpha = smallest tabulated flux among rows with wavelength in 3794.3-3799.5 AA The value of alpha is 147.9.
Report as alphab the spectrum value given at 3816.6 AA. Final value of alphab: 186.2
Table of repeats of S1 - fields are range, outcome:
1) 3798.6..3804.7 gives 119.9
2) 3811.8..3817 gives 160.4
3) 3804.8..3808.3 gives 174.3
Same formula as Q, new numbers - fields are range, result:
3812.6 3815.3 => 193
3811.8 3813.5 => 175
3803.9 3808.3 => 178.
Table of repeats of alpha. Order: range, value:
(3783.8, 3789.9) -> 137.2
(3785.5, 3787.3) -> 171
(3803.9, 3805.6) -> 163.8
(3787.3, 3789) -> 145.7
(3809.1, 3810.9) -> 161.3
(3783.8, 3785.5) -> 175.2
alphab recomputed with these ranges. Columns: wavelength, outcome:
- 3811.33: 179.5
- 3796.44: 154.4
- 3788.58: 145.7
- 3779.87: 183.2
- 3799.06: 164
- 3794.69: 147.9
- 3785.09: 175.2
